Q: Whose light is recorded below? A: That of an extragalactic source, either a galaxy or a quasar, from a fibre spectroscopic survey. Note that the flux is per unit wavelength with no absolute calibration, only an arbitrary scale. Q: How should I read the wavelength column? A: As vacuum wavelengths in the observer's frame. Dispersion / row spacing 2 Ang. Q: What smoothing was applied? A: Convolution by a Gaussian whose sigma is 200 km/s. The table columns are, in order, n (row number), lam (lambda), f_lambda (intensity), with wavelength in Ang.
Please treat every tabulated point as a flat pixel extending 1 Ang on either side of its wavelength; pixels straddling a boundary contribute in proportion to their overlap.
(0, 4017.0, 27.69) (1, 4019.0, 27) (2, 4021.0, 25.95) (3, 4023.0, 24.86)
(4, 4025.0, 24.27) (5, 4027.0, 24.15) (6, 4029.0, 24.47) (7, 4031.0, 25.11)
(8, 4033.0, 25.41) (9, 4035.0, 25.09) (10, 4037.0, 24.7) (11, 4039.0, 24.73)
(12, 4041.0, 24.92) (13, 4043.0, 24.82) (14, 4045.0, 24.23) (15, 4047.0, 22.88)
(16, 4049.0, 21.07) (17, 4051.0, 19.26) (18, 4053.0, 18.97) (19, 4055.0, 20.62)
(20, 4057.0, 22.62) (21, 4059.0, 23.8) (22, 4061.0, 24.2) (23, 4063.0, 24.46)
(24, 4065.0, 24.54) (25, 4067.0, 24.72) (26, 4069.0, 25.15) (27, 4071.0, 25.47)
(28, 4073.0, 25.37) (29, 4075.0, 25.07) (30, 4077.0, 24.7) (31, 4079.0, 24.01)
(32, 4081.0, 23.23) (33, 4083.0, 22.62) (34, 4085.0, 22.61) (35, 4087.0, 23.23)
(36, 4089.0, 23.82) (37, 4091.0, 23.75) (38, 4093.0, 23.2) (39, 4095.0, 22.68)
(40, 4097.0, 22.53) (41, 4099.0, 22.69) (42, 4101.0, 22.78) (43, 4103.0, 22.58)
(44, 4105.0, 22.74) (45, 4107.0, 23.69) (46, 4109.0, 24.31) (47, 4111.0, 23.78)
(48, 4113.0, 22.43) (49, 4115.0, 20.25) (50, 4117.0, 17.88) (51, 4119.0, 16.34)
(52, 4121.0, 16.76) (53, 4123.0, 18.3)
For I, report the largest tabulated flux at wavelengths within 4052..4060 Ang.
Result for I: 23.8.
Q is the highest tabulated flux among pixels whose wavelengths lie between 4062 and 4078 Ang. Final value 25.47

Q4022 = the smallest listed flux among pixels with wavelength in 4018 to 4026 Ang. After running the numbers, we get 24.27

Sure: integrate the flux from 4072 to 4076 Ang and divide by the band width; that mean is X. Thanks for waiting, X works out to 25.2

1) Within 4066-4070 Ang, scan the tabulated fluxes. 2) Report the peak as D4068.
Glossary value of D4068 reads 25.15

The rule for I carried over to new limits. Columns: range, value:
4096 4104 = 22.78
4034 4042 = 25.09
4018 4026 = 27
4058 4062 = 24.2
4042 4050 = 24.82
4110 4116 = 23.78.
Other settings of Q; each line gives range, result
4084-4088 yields 23.23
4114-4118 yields 20.25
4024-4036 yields 25.41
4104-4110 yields 24.31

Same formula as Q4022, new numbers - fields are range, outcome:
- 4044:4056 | 18.97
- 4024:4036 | 24.15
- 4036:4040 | 24.7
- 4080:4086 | 22.61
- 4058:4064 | 23.8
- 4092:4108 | 22.53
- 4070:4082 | 23.23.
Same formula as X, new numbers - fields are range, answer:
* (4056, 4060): 23.2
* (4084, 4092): 23.4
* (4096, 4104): 22.6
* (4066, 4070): 24.9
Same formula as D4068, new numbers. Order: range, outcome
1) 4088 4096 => 23.82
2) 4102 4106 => 22.74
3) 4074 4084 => 25.07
